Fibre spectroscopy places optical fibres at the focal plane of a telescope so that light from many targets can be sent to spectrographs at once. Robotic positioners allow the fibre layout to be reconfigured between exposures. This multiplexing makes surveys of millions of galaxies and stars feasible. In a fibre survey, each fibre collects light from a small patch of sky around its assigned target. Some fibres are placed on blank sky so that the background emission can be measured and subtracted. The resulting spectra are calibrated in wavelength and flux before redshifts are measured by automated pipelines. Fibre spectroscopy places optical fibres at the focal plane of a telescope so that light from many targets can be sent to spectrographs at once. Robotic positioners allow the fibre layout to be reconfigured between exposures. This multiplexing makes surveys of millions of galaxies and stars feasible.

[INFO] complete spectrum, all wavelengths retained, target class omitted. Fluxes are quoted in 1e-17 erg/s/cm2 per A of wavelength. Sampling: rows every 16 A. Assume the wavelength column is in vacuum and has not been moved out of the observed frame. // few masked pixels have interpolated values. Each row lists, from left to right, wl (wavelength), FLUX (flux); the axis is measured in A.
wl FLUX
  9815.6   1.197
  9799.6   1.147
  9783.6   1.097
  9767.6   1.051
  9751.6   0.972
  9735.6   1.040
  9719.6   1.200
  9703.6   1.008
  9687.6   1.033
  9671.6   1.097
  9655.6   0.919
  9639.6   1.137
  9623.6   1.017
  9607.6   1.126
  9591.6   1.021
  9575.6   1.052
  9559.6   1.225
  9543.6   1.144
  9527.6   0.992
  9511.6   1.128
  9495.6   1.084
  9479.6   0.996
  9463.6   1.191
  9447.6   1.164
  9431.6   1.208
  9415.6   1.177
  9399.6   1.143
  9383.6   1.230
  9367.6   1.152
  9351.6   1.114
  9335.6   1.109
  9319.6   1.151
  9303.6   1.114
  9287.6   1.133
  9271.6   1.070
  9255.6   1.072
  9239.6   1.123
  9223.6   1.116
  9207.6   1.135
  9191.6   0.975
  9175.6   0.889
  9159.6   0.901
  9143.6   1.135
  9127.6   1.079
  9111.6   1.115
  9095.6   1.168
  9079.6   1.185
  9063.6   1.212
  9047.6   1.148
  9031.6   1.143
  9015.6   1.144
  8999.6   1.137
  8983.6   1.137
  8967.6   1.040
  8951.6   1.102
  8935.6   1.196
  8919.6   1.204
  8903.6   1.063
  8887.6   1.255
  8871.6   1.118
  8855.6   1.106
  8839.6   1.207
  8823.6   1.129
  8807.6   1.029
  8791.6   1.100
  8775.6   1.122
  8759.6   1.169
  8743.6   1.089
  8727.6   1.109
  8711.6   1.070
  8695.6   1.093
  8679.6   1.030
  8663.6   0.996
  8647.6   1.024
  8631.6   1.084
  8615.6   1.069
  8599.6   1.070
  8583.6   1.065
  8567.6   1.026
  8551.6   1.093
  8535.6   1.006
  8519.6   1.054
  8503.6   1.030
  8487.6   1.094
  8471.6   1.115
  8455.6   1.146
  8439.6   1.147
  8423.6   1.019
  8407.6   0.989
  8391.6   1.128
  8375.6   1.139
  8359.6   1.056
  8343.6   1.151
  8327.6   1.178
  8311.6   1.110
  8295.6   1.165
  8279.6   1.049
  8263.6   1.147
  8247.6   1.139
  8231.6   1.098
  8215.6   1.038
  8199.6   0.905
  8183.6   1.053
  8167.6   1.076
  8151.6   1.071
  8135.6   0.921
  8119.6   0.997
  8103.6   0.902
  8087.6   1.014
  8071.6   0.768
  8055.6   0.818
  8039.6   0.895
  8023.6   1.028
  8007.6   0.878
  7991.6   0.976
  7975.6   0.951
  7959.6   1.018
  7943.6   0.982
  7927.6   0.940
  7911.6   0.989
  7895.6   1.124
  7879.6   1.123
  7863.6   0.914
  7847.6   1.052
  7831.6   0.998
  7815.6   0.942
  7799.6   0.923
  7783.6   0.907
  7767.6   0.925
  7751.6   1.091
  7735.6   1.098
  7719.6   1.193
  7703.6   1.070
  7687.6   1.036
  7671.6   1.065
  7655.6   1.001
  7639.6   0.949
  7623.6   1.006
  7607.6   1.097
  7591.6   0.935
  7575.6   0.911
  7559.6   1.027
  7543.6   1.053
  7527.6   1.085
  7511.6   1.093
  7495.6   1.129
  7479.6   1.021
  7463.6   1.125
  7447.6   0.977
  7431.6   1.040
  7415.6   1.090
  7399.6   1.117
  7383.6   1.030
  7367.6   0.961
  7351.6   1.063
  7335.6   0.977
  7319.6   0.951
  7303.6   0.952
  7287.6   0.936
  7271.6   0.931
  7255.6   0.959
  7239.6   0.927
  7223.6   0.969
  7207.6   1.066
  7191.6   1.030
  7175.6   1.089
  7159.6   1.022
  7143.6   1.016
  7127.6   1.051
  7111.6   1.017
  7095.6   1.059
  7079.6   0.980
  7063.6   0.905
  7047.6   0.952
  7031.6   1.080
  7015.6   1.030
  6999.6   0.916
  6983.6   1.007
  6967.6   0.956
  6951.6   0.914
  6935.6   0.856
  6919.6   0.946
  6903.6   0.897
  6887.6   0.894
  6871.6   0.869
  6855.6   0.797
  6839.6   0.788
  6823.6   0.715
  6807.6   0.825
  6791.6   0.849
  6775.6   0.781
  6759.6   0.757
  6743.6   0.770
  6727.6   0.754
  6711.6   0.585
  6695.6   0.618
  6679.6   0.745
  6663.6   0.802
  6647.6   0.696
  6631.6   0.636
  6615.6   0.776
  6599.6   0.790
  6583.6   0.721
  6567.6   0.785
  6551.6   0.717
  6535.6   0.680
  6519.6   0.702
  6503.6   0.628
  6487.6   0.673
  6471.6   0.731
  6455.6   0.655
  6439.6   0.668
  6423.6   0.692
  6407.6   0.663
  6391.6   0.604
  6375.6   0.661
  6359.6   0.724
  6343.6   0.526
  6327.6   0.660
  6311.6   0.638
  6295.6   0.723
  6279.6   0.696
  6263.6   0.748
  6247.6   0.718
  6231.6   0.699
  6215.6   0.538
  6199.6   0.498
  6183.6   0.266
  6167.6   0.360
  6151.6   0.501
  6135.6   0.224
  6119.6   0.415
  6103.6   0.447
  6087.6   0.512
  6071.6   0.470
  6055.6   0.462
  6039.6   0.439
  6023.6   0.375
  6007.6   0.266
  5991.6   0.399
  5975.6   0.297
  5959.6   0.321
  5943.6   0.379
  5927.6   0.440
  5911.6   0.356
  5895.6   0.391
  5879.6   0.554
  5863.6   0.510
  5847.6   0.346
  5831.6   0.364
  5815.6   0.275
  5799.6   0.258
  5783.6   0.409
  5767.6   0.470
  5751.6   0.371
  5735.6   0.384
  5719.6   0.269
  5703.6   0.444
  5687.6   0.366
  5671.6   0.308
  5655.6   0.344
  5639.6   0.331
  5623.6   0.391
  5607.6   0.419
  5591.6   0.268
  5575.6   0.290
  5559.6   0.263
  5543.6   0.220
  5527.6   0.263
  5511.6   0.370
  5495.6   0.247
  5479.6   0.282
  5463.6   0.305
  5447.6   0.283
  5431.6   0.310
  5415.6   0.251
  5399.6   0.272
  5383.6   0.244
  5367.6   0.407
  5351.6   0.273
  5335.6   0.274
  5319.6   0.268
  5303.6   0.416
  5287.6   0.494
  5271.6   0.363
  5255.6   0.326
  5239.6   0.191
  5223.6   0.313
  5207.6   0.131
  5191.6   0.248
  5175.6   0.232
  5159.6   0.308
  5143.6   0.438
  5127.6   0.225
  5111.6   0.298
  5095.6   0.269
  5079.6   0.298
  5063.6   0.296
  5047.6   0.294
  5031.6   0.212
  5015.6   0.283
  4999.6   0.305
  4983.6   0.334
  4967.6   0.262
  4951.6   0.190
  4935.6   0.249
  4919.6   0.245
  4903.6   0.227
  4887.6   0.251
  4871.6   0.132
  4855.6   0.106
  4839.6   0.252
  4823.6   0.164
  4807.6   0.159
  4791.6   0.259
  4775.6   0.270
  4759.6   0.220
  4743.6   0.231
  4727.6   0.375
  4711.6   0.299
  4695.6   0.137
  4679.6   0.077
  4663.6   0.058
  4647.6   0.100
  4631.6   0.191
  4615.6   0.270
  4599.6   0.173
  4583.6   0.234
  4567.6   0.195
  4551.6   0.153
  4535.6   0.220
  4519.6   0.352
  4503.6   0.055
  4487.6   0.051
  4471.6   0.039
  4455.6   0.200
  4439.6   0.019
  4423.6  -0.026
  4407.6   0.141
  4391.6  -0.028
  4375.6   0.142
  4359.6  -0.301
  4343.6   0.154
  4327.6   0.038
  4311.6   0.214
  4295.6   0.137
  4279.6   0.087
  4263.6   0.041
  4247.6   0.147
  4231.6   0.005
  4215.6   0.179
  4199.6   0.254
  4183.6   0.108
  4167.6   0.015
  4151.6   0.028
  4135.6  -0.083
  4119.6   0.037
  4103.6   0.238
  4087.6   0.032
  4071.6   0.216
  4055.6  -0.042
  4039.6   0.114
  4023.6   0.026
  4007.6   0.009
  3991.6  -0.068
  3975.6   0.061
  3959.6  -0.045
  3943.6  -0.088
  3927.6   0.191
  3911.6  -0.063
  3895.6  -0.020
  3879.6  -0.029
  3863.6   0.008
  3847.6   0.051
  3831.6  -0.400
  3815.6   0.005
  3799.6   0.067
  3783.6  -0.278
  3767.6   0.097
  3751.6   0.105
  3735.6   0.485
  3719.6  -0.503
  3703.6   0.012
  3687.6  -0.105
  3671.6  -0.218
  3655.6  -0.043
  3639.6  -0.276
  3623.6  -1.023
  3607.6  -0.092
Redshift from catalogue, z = 0.557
